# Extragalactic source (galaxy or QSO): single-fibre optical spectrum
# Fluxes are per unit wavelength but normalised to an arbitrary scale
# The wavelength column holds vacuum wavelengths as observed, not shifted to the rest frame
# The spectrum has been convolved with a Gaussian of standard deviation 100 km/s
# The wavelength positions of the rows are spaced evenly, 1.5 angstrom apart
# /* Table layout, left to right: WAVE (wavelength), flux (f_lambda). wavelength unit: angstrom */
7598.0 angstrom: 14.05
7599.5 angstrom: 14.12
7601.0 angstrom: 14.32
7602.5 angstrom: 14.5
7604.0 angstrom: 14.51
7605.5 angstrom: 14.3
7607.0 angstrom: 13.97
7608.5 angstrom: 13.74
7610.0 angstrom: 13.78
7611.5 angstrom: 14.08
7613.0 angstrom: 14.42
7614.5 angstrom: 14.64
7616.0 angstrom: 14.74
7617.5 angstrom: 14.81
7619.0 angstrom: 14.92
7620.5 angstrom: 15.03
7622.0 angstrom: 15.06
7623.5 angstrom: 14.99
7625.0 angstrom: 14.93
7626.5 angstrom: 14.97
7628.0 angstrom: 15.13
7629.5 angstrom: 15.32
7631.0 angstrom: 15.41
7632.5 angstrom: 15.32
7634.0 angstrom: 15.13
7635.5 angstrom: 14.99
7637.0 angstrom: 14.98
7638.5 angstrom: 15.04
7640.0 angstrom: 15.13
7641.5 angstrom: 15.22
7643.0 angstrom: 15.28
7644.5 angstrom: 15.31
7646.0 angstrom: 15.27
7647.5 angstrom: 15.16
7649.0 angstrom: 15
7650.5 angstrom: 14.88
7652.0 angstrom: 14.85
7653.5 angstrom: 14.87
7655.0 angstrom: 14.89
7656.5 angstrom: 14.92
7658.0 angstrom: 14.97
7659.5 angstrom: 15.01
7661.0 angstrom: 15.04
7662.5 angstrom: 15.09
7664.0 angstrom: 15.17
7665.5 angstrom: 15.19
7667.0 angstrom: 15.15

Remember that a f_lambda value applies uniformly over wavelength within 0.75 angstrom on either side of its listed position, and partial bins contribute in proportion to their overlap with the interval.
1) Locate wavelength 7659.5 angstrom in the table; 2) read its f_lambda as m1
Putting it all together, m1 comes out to 15.01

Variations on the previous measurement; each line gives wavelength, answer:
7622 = 15.06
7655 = 14.89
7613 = 14.42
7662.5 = 15.09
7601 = 14.32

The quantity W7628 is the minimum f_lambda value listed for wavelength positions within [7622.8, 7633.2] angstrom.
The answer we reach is 14.93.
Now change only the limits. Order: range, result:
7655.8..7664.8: 14.92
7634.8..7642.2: 14.98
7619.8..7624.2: 14.99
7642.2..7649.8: 15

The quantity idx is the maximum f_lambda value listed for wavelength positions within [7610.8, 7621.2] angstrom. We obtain 15.03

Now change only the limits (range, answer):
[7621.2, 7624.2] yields 15.06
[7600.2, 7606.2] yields 14.51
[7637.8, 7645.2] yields 15.31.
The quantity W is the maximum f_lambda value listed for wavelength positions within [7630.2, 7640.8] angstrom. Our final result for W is 15.41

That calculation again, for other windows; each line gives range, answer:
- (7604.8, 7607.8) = 14.3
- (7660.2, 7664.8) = 15.17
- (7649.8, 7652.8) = 14.88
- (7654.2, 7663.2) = 15.09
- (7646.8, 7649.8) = 15.16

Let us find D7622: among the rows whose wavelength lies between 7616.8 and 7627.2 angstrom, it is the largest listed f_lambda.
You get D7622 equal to 15.06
